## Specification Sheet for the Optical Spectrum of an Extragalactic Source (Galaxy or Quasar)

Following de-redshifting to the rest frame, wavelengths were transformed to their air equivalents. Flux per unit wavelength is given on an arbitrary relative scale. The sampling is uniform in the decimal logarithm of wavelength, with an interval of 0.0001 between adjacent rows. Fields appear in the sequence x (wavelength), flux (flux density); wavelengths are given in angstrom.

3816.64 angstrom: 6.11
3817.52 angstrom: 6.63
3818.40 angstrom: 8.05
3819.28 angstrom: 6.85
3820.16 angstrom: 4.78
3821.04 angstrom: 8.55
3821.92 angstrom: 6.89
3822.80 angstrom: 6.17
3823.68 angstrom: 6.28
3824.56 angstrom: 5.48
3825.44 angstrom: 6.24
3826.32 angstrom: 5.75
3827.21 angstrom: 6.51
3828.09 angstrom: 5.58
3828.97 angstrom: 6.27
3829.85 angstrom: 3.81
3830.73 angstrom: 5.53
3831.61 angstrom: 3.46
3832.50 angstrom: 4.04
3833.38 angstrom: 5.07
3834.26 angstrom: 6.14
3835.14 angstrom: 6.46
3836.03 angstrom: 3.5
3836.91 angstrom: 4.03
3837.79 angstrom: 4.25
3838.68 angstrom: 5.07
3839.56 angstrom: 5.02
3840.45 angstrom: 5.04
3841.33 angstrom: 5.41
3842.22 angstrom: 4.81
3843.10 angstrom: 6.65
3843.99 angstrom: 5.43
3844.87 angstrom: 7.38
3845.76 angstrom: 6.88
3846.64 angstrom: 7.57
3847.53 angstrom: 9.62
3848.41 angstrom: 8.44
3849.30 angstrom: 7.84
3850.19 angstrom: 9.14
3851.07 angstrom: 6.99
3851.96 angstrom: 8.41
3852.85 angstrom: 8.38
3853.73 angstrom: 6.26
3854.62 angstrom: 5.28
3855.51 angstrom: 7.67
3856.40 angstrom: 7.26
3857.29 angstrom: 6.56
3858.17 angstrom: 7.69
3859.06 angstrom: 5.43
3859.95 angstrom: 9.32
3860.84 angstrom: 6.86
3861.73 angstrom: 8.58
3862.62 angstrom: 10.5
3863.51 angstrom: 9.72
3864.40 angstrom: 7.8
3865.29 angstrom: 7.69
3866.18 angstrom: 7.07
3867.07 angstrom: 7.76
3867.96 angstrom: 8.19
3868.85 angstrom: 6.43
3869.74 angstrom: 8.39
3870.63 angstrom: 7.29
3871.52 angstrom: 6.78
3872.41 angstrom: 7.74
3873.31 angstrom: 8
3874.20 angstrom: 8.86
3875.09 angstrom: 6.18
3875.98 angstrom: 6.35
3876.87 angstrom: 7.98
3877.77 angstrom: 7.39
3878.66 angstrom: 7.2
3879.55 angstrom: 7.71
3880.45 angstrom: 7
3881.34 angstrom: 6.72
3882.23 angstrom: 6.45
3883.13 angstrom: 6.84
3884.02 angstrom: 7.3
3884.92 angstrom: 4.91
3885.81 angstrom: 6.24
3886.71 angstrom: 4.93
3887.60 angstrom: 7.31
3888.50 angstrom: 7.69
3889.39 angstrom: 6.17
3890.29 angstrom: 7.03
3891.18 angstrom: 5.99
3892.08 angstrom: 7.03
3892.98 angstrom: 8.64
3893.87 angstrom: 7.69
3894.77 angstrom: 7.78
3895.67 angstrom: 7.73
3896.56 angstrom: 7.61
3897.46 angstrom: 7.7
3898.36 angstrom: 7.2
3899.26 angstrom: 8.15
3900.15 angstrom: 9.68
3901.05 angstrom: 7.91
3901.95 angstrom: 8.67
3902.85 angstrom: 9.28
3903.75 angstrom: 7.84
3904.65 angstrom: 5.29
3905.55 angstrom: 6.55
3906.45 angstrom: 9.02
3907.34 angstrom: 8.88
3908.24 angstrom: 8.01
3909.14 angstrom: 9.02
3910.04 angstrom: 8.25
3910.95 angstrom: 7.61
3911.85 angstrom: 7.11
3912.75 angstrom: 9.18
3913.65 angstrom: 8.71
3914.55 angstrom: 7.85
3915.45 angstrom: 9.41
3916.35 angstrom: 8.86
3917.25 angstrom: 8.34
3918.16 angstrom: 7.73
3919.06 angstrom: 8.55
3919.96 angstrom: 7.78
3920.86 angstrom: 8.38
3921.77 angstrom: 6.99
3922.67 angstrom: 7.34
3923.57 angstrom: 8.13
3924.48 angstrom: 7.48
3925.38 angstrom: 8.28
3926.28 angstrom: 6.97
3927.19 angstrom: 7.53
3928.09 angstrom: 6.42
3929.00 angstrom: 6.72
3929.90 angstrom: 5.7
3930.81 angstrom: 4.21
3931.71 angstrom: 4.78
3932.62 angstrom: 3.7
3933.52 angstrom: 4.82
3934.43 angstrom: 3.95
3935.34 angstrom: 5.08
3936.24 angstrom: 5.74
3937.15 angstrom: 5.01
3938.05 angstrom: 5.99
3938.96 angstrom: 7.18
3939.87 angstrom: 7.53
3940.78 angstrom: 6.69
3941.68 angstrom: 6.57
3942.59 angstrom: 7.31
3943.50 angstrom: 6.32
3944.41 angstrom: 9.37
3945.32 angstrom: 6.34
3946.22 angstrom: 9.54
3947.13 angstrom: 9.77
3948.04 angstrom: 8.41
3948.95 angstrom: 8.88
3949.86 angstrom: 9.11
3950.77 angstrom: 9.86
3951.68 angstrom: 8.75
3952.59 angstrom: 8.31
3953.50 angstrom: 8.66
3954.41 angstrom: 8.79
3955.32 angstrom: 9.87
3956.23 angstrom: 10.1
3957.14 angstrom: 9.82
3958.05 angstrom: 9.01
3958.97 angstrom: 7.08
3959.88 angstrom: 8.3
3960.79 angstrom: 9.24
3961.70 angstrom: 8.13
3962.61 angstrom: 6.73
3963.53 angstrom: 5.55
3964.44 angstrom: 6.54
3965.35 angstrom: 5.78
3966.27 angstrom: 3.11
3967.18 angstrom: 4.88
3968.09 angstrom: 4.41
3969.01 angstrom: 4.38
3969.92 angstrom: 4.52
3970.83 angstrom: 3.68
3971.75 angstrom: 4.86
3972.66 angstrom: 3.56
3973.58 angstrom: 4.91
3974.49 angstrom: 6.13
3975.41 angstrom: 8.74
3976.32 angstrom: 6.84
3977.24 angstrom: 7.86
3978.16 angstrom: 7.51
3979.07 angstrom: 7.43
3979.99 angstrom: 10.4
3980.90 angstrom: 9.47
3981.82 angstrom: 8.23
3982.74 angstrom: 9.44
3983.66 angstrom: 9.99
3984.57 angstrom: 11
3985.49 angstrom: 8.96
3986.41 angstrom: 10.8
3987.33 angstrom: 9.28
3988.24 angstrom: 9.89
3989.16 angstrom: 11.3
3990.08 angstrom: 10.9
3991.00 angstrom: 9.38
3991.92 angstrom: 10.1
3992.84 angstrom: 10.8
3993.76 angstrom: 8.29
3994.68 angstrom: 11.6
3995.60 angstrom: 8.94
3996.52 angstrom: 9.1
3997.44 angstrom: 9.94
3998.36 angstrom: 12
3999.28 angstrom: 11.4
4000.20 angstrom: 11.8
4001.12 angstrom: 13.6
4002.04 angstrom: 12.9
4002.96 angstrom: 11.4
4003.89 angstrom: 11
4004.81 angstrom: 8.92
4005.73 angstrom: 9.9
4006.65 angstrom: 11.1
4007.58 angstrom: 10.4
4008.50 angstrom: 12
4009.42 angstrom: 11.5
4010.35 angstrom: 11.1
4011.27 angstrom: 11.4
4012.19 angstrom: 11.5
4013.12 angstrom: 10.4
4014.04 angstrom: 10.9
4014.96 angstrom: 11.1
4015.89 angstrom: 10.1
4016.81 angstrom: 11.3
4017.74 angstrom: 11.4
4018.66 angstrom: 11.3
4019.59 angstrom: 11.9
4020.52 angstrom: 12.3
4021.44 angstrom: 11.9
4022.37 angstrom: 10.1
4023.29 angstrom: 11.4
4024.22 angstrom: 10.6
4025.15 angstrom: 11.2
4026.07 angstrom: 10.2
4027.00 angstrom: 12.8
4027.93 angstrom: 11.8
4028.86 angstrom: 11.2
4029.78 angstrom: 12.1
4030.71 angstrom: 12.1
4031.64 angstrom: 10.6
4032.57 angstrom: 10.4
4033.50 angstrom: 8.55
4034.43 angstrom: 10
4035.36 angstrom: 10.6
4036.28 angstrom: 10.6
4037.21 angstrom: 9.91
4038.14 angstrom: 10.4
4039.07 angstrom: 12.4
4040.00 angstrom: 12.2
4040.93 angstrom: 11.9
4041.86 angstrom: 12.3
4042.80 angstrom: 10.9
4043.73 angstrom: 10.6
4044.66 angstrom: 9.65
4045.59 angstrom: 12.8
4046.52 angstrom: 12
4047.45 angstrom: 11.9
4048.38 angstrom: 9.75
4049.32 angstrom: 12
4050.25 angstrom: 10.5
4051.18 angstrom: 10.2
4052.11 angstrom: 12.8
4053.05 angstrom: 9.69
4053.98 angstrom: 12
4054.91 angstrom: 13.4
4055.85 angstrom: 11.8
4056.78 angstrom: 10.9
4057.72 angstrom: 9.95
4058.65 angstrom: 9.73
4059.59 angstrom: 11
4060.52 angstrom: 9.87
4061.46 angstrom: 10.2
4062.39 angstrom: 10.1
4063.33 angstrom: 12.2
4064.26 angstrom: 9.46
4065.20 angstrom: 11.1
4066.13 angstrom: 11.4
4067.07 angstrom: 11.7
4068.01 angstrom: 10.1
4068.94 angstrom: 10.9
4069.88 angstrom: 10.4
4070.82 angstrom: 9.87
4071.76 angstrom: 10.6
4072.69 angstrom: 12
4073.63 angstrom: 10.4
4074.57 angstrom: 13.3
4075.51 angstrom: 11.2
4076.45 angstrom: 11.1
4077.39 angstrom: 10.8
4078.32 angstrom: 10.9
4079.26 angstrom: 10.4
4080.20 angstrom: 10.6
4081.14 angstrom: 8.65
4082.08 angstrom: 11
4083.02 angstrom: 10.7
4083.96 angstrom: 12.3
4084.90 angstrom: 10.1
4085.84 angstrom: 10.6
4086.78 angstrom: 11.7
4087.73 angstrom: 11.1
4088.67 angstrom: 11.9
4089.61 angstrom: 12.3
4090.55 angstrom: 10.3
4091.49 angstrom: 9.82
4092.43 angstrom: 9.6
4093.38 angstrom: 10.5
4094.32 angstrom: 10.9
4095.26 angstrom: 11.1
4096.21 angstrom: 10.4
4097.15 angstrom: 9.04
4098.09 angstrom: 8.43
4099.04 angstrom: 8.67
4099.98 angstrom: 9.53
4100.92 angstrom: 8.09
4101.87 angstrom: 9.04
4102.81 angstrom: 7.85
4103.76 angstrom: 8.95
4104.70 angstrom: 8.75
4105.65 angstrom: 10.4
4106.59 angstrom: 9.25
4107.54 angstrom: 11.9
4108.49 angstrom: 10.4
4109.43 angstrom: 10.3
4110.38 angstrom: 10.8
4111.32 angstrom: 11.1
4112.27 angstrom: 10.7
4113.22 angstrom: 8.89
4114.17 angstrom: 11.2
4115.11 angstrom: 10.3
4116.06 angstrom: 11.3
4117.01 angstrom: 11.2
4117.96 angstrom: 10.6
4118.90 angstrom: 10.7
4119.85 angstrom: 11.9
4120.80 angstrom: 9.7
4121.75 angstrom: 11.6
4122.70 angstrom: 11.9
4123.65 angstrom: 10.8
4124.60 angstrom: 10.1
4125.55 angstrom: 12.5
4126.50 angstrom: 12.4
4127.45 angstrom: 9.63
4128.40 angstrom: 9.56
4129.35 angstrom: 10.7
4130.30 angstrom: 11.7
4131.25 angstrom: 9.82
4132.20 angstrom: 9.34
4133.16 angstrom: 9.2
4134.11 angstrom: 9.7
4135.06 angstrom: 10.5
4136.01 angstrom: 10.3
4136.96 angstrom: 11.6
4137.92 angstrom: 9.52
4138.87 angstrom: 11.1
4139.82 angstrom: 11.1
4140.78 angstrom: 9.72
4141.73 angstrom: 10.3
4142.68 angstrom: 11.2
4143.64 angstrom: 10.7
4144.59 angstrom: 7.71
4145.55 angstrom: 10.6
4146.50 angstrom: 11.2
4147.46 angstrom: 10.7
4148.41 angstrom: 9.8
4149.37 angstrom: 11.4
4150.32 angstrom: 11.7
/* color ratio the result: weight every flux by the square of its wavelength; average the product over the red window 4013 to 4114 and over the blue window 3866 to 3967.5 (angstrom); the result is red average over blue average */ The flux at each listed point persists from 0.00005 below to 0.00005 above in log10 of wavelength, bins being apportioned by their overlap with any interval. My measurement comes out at 1.56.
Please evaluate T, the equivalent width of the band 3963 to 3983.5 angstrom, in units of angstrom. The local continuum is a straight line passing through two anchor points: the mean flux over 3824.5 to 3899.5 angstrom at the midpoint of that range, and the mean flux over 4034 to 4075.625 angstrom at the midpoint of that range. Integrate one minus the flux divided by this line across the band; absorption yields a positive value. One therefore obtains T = 6.50 angstrom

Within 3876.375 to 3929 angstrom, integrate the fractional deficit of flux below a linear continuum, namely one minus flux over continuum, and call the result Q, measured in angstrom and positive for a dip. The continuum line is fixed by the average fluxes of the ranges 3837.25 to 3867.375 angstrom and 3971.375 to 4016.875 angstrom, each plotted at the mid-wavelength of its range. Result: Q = 3.3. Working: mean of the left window 7.16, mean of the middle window 7.6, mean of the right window 9.83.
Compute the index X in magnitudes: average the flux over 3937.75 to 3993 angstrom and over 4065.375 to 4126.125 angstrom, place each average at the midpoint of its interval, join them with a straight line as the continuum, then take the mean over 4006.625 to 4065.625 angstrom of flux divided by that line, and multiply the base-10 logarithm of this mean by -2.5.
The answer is -0.19 mag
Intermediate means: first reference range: 7.9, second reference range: 10.5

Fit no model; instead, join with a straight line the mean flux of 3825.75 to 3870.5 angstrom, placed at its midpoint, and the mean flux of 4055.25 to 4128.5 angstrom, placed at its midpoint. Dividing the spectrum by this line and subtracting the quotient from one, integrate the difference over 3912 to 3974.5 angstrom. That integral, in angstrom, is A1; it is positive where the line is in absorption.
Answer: 8.3 angstrom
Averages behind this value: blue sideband 6.67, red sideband 10.6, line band 7.07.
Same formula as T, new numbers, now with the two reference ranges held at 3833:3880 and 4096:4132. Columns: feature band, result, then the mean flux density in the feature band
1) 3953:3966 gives 0.45 angstrom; 8.04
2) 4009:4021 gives -2.95 angstrom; 11.2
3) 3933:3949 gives 2.49 angstrom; 6.86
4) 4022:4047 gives -4.91 angstrom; 11.1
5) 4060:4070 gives -1.07 angstrom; 10.7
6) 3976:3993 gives -1.57 angstrom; 9.45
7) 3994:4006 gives -2.83 angstrom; 10.9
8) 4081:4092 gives -1.13 angstrom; 10.9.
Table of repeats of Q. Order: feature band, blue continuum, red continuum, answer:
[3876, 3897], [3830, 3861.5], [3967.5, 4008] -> 0.4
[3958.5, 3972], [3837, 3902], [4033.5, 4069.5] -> 4.9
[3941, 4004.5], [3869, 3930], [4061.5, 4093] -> 3.1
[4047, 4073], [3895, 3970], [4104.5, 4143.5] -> -3.7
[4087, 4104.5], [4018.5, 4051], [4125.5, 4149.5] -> 1.4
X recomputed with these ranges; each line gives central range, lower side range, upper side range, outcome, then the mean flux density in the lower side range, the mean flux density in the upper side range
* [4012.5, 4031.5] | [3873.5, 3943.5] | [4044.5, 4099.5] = -0.164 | 7.19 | 10.8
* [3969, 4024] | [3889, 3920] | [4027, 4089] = 0.004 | 7.96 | 11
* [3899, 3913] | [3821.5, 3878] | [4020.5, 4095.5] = -0.036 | 6.73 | 11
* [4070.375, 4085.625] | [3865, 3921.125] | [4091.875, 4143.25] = -0.111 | 7.6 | 10.3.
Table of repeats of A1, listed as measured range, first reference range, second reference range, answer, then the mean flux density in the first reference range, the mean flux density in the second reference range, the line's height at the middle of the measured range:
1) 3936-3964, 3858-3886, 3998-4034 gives 4.4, 7.46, 11.2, 9.49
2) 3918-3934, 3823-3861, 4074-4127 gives 1.9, 6.25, 10.5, 7.64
